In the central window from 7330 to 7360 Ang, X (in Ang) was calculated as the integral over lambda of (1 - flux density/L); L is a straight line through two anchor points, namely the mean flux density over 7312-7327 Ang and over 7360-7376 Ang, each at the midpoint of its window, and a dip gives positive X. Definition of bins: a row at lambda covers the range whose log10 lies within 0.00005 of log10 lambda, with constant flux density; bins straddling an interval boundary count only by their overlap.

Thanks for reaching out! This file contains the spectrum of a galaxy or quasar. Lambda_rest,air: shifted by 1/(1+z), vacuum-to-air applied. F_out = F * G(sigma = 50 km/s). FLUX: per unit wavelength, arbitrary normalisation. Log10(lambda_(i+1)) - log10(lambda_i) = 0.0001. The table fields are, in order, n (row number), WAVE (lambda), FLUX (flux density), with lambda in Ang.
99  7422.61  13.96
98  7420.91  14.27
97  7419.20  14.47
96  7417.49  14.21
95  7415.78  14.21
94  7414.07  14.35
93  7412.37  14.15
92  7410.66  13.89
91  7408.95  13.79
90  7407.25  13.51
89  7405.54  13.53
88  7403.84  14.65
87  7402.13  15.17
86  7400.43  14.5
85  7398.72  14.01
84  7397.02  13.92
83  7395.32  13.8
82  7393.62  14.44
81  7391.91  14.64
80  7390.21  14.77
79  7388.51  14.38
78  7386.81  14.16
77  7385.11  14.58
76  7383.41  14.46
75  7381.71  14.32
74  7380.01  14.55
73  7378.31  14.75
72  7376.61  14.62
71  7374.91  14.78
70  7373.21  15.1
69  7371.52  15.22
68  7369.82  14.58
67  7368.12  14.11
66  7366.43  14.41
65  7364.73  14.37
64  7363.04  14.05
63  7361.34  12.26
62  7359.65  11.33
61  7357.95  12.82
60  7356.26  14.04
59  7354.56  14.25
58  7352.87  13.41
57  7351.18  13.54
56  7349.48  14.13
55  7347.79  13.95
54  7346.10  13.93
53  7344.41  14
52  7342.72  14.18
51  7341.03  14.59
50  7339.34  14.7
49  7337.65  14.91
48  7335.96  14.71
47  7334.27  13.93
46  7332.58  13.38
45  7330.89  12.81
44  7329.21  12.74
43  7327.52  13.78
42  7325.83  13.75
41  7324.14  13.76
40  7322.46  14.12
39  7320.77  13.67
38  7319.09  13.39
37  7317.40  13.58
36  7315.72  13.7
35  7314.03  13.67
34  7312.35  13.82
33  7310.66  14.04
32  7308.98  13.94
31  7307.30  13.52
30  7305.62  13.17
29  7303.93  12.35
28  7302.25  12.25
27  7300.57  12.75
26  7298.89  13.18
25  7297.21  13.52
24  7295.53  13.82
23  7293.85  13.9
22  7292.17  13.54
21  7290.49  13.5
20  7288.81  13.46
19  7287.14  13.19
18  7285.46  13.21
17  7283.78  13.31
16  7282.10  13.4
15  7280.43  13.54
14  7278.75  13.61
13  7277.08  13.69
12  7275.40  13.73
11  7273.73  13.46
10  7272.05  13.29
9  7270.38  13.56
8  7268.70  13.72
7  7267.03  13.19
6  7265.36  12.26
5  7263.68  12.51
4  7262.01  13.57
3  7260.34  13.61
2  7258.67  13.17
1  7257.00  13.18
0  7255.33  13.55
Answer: 0.3 Ang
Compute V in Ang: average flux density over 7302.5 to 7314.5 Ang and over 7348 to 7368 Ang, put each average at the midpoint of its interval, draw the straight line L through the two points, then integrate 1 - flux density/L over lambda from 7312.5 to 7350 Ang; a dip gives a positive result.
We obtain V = -1.1 Ang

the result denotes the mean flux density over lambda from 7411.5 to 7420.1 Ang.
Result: 14.3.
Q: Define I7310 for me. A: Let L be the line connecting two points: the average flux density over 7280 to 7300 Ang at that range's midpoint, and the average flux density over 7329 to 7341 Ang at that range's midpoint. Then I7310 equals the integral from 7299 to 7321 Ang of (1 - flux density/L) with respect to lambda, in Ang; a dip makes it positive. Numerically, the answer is 0.5 Ang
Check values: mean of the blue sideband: 13.5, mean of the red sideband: 14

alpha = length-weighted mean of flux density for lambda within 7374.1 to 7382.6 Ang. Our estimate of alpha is 14.6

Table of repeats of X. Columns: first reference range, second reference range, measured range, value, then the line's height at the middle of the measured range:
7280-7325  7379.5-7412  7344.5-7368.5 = 0.53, 13.9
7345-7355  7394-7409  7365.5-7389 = -0.96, 14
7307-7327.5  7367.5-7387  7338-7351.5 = -0.03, 14.2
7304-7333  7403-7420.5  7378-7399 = -0.64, 13.9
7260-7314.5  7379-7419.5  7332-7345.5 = -0.52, 13.8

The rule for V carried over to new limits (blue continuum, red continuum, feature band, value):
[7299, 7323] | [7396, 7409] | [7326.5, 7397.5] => -1.3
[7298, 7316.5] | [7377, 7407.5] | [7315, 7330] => -0.1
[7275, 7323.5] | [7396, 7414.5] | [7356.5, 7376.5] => -0.1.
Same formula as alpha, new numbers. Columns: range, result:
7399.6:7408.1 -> 14.3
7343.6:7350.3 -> 14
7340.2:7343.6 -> 14.4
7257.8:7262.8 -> 13.5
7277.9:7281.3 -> 13.6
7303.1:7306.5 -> 12.7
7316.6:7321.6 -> 13.5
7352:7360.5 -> 13.2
